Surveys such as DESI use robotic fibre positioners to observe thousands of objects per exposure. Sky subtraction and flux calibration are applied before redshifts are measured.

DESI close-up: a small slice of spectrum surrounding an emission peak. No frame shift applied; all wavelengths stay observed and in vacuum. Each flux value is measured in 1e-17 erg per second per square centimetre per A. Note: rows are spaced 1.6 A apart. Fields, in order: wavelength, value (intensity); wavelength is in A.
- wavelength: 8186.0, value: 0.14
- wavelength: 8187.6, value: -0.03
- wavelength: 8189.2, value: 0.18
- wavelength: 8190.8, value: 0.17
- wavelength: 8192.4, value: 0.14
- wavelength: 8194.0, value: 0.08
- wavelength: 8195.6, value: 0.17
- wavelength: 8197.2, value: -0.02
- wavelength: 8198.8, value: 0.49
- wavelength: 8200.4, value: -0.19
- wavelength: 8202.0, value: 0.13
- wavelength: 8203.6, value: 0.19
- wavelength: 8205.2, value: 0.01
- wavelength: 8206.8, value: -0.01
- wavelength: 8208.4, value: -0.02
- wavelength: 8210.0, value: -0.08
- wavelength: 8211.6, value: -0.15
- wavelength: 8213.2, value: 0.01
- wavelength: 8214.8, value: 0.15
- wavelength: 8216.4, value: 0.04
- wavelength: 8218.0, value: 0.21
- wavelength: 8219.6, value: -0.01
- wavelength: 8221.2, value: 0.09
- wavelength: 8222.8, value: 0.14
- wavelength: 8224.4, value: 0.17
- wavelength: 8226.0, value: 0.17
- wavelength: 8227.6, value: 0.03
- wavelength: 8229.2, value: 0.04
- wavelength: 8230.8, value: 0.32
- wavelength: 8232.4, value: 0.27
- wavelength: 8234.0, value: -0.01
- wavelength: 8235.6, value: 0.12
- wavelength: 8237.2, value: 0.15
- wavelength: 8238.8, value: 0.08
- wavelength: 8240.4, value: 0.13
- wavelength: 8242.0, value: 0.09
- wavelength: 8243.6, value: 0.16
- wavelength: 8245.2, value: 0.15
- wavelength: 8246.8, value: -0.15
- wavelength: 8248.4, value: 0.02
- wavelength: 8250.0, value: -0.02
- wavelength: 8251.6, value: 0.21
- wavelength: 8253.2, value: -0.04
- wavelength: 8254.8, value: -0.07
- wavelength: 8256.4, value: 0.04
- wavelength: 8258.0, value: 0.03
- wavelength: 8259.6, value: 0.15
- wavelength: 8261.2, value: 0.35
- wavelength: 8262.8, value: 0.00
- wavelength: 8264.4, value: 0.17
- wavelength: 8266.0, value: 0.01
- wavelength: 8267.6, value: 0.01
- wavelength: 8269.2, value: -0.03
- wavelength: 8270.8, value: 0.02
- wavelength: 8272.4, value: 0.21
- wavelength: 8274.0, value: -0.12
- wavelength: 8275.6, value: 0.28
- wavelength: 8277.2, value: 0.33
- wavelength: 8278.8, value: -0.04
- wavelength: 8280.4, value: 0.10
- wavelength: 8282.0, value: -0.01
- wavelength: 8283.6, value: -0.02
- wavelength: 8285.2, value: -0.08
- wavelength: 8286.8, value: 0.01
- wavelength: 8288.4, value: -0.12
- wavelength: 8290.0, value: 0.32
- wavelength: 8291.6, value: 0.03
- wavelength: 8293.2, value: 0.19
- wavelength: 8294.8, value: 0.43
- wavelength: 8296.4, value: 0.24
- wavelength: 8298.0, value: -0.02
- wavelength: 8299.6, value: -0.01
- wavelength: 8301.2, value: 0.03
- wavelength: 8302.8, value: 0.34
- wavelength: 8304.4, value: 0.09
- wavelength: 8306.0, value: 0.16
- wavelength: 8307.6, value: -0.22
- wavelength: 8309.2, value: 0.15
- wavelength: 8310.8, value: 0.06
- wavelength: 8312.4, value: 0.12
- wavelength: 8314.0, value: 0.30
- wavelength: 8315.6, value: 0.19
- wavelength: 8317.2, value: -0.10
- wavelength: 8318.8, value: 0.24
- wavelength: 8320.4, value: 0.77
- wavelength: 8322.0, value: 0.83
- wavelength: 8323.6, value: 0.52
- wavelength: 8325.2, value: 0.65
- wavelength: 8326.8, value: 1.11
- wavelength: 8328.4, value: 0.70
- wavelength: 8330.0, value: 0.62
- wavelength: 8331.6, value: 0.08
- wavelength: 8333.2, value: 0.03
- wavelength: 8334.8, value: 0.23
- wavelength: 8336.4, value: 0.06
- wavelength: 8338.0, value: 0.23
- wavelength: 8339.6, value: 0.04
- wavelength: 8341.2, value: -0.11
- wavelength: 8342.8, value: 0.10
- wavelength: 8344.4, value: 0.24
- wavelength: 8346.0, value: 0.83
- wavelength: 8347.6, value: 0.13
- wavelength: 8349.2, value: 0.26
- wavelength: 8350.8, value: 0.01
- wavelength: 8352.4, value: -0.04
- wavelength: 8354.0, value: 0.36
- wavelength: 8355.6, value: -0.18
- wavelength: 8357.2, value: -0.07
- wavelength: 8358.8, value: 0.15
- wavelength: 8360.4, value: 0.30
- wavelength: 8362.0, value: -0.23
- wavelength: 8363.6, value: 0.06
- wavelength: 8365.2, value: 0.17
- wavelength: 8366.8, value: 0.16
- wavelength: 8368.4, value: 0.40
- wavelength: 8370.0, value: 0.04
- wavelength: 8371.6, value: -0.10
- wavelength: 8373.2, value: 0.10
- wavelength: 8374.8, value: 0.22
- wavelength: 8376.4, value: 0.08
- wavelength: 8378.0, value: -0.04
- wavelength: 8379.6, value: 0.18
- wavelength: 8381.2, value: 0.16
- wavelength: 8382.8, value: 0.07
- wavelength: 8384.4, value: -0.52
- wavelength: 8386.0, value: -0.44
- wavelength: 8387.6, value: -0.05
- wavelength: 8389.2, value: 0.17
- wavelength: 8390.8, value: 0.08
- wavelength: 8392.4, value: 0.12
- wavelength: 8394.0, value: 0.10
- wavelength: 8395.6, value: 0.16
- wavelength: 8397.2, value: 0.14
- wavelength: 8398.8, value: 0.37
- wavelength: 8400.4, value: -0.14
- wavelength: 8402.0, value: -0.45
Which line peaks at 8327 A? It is [O II] 3727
